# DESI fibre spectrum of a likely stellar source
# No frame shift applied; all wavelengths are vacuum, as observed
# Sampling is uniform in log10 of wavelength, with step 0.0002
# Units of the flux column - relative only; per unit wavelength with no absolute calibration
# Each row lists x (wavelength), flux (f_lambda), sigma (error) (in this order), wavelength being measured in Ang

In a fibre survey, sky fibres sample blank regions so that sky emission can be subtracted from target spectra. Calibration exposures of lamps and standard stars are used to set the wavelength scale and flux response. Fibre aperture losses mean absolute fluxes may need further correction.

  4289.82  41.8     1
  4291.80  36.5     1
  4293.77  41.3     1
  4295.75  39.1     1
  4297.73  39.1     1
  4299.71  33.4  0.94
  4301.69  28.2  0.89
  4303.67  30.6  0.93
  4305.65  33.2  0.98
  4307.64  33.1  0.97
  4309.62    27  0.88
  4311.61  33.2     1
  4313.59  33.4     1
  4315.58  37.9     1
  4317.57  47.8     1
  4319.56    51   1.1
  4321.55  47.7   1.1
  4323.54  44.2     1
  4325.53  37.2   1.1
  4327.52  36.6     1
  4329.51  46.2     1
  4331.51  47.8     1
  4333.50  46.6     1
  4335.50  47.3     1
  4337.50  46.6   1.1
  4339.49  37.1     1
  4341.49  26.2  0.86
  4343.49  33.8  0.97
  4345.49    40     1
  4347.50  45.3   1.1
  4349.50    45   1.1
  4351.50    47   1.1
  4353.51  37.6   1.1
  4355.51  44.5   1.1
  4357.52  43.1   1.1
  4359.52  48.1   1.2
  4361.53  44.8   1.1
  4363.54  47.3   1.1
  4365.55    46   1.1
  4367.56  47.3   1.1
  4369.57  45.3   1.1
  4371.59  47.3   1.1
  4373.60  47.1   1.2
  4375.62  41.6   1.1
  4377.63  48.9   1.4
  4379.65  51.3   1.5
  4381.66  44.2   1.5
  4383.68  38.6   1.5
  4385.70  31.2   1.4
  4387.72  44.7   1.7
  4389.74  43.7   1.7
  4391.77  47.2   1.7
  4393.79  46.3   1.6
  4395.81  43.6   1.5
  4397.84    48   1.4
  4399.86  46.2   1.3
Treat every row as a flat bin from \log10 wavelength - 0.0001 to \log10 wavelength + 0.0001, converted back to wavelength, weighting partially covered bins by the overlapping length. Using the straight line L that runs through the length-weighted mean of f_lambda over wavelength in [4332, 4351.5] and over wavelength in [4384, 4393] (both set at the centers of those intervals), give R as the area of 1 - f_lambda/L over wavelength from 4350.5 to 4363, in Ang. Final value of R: -0.9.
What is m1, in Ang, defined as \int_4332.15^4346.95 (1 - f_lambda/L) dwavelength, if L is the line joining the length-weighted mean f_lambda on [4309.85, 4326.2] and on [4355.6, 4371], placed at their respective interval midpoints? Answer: 1.11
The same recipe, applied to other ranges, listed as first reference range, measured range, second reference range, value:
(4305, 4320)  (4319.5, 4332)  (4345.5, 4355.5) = -1.53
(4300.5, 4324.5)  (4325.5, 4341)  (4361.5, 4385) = -1.12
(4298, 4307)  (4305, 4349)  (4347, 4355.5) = -2.61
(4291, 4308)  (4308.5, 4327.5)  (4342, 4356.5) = -1.17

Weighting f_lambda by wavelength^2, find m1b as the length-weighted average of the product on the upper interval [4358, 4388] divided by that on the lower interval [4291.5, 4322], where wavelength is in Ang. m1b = 1.26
